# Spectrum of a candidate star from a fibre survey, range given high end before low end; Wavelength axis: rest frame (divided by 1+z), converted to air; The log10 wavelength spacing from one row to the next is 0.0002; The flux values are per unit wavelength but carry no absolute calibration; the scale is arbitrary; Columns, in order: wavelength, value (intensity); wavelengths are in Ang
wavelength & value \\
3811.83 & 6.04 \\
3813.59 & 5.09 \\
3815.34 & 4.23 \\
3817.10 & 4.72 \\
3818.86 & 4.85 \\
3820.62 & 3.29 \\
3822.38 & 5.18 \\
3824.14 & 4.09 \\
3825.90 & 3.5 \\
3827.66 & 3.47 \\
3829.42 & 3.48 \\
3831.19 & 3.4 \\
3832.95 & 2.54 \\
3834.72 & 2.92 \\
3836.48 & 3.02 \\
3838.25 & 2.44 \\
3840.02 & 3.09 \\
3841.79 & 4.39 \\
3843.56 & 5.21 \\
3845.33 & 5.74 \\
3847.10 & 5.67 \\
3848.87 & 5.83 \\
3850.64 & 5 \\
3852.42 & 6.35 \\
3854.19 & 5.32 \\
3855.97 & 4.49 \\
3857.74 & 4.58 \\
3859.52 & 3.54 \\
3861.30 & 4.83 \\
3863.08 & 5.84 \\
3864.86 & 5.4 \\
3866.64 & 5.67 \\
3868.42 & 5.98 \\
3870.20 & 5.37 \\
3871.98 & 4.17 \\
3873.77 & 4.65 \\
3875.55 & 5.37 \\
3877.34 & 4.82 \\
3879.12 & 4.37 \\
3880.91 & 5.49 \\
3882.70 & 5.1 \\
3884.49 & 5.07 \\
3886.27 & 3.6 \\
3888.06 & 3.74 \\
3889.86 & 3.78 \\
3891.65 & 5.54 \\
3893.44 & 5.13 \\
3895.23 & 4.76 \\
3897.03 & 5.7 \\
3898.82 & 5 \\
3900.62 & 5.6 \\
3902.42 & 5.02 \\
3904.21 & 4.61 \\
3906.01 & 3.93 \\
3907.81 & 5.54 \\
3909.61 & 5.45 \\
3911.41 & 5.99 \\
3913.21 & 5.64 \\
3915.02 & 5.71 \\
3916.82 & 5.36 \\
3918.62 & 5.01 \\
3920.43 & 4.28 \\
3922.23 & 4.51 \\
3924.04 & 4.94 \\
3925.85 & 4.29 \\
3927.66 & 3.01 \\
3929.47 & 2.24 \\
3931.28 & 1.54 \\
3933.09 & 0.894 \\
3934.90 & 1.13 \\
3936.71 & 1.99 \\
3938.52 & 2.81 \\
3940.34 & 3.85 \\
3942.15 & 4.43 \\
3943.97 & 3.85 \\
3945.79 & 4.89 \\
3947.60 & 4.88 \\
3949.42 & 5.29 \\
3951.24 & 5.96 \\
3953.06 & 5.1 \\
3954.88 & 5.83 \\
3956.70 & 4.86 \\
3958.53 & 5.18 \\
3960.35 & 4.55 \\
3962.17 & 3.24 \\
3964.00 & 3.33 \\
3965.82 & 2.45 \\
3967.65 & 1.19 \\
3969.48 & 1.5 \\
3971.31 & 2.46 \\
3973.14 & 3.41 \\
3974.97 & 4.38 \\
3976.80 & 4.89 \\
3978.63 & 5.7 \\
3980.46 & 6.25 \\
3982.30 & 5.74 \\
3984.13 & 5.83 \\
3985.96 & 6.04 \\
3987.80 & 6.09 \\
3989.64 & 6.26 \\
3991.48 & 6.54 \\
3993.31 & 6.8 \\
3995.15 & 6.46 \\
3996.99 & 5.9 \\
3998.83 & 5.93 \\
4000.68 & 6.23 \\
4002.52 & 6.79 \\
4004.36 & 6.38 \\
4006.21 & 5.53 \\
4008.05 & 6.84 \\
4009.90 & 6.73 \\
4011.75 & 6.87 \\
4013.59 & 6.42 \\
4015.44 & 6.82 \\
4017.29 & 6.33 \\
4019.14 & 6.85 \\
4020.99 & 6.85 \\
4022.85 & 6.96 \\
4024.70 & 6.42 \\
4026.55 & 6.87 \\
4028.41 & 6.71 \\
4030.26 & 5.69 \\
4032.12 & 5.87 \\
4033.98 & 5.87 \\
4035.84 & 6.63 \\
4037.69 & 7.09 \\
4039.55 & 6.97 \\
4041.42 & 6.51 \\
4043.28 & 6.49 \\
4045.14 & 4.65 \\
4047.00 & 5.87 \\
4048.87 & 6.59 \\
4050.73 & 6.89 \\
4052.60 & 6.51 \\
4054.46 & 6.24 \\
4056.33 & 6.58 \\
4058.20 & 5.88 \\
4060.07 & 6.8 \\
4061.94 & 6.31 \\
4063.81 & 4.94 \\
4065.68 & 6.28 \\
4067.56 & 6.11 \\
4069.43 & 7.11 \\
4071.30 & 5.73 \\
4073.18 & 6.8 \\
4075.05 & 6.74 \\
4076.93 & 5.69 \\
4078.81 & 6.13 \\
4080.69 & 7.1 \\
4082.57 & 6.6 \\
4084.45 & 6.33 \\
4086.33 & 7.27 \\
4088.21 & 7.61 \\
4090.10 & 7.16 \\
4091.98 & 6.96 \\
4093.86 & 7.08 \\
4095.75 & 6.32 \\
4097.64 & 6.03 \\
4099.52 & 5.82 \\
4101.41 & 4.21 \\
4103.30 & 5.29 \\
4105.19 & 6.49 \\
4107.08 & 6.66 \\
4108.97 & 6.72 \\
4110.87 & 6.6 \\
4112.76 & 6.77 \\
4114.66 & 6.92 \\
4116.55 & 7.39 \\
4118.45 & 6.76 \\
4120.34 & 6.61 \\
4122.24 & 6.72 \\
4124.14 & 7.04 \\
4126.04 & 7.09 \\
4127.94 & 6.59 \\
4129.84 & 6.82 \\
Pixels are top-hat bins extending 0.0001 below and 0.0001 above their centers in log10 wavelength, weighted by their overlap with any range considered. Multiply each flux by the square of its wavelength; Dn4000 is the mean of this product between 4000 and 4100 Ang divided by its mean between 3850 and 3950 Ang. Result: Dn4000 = 1.53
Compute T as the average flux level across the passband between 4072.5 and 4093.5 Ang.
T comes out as 6.77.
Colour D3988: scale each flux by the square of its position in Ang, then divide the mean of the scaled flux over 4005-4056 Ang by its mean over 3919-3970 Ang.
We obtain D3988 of 1.8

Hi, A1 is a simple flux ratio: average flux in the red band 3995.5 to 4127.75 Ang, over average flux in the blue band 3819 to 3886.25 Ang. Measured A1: 1.4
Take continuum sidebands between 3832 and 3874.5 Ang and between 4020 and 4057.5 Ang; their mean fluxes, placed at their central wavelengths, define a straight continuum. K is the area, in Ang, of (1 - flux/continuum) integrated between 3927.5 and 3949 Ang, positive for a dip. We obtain 9.7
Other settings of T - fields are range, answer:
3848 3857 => 5.39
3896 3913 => 5.22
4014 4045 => 6.51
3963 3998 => 4.8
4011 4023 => 6.71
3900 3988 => 4.28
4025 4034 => 6.25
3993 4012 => 6.37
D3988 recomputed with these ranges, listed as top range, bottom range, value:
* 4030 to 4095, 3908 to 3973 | 1.74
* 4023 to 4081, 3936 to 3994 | 1.45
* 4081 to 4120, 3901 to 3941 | 1.79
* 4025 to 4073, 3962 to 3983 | 1.76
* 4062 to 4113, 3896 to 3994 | 1.54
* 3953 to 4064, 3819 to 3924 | 1.31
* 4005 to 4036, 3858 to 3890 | 1.44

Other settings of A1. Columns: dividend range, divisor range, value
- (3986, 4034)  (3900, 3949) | 1.56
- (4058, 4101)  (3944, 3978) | 1.58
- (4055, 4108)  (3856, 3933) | 1.35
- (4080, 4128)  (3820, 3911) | 1.43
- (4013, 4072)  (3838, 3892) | 1.31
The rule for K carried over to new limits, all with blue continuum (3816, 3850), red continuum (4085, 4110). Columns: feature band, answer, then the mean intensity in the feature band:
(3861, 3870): -2.6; 5.58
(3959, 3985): 6.7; 3.94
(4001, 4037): -4.9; 6.5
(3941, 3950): 0.8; 4.62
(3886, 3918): -2.4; 5.03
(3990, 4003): -2.0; 6.36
